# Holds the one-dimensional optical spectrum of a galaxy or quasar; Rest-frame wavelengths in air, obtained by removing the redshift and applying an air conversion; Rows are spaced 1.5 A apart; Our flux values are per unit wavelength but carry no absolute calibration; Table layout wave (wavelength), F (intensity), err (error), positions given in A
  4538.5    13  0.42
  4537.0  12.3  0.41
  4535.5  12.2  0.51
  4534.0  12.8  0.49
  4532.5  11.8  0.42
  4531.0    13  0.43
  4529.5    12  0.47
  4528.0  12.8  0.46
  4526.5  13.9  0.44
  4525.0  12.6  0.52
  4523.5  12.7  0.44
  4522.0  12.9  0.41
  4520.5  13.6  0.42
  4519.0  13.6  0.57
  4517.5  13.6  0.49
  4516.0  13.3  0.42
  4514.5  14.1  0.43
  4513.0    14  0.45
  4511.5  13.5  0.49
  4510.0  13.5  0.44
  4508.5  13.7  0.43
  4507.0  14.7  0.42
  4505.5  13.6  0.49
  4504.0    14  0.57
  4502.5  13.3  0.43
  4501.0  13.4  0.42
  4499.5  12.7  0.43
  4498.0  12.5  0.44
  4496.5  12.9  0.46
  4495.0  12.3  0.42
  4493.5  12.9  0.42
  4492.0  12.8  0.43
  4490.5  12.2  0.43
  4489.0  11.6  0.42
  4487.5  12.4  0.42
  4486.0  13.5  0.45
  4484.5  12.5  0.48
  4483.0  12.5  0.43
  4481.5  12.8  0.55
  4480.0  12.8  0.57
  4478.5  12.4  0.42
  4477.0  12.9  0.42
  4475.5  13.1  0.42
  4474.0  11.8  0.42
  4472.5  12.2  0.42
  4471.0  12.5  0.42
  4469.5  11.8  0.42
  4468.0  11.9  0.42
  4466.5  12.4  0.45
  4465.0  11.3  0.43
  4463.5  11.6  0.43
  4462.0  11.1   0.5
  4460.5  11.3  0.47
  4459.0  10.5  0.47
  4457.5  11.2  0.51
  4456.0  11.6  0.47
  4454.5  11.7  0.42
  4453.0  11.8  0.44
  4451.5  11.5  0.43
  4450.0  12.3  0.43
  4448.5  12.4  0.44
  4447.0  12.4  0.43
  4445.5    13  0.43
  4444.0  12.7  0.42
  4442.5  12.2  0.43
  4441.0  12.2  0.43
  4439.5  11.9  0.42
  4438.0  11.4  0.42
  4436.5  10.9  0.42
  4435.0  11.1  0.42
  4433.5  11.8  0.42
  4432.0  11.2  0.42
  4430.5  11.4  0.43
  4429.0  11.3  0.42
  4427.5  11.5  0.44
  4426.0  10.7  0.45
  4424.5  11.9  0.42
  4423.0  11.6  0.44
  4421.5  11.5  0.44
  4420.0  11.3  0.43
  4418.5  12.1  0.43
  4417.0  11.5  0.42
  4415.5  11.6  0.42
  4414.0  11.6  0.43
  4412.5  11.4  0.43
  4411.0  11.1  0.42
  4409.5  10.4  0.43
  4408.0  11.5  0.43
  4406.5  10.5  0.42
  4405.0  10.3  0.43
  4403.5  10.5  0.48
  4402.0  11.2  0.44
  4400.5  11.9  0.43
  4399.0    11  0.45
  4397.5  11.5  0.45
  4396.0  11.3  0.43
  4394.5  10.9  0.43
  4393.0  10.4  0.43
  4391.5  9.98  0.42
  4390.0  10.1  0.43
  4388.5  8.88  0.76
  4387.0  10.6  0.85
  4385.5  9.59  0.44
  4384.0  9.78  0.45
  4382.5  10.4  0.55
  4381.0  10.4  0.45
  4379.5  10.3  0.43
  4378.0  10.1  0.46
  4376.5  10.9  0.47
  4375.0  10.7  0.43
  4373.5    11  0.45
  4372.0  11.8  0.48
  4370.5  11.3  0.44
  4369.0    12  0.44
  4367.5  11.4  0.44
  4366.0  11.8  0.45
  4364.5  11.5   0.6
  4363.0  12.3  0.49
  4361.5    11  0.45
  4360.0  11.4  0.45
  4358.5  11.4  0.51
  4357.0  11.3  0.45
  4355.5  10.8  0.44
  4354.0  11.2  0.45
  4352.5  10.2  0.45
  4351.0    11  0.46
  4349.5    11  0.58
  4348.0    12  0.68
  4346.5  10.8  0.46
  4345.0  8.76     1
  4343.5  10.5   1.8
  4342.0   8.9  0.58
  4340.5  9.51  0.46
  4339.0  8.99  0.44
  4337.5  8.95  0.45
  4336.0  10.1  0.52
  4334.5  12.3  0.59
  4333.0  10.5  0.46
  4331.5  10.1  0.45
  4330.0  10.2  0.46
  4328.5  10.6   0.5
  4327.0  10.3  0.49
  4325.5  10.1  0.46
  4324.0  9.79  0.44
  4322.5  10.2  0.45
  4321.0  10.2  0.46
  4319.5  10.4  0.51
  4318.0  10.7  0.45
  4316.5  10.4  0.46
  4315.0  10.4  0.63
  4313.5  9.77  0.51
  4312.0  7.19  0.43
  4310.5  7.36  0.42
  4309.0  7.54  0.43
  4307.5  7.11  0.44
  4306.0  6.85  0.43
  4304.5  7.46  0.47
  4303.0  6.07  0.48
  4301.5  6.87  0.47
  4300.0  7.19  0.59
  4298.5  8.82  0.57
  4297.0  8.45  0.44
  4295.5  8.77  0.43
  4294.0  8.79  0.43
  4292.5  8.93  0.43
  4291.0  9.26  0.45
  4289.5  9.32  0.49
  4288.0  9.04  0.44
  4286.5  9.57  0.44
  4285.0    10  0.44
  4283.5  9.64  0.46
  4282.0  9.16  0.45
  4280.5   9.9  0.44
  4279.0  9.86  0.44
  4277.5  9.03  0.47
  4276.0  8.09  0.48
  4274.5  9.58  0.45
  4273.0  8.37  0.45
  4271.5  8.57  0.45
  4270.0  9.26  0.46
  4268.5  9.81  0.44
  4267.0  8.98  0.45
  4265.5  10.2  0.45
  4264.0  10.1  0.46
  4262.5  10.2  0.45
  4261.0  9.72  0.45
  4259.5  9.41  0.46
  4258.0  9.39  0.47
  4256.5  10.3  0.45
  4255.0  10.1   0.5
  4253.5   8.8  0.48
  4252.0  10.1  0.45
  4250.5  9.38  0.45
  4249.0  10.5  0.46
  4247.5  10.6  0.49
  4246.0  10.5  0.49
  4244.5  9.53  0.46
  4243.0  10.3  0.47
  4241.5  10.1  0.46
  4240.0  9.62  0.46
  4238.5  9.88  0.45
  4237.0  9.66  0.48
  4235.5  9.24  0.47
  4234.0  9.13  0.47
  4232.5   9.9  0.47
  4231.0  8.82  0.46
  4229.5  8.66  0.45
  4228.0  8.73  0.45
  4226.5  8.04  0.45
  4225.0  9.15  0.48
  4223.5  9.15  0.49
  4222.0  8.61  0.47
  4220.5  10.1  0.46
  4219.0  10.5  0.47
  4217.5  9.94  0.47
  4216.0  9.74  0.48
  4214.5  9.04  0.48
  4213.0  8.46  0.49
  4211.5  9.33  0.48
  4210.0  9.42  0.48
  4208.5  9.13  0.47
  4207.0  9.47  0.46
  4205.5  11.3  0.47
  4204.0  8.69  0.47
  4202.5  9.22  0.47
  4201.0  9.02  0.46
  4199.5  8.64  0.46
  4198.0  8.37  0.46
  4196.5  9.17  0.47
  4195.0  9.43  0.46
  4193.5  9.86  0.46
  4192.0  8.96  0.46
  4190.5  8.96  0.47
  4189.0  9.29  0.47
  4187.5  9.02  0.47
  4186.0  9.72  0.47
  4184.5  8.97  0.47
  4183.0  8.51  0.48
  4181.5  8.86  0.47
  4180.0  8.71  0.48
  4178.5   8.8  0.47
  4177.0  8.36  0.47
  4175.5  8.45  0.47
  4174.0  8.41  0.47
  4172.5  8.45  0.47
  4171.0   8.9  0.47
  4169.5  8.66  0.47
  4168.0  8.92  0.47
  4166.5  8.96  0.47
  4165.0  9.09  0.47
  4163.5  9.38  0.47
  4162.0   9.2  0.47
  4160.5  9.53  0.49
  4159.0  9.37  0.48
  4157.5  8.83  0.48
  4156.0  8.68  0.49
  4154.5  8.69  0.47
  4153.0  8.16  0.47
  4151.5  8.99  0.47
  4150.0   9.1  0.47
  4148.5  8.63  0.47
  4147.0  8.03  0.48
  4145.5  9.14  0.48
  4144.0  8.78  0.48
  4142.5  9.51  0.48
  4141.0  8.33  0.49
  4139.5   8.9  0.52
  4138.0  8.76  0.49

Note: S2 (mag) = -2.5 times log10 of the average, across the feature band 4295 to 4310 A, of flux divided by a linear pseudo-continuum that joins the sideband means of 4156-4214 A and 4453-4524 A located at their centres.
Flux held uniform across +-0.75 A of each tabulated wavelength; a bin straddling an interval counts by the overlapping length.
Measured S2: 0.36 mag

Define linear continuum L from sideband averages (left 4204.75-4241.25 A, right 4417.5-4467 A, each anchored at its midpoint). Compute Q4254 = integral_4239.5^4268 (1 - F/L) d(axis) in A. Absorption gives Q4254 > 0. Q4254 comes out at -0.54 A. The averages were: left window 9.39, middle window 9.89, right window 11.7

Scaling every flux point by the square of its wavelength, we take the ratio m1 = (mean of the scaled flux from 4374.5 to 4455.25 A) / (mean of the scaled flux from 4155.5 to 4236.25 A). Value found 1.36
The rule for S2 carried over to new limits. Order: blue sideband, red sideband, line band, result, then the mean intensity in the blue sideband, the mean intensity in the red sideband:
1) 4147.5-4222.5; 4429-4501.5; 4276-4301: 0.13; 9.08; 12.1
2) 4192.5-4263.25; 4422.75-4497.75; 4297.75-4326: 0.20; 9.49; 12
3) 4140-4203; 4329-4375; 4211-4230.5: 0.03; 8.9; 10.8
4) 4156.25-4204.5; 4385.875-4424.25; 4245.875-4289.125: 0.02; 8.96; 11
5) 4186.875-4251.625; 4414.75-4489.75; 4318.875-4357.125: 0.04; 9.41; 11.9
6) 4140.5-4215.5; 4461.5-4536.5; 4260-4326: 0.15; 8.98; 12.8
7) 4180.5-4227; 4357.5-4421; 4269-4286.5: 0.08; 9.23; 11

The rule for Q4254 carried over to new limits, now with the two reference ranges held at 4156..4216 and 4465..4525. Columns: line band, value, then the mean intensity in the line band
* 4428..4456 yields 0.97 A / 11.8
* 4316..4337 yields 0.79 A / 10.4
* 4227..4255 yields 0.31 A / 9.63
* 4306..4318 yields 2.33 A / 8.57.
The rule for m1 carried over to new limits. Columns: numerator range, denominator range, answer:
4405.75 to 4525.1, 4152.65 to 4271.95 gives 1.48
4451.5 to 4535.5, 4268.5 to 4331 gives 1.53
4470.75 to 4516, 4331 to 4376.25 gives 1.28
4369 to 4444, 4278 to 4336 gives 1.26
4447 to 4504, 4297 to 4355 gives 1.38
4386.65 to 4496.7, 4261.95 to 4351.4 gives 1.33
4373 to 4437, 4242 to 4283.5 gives 1.21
